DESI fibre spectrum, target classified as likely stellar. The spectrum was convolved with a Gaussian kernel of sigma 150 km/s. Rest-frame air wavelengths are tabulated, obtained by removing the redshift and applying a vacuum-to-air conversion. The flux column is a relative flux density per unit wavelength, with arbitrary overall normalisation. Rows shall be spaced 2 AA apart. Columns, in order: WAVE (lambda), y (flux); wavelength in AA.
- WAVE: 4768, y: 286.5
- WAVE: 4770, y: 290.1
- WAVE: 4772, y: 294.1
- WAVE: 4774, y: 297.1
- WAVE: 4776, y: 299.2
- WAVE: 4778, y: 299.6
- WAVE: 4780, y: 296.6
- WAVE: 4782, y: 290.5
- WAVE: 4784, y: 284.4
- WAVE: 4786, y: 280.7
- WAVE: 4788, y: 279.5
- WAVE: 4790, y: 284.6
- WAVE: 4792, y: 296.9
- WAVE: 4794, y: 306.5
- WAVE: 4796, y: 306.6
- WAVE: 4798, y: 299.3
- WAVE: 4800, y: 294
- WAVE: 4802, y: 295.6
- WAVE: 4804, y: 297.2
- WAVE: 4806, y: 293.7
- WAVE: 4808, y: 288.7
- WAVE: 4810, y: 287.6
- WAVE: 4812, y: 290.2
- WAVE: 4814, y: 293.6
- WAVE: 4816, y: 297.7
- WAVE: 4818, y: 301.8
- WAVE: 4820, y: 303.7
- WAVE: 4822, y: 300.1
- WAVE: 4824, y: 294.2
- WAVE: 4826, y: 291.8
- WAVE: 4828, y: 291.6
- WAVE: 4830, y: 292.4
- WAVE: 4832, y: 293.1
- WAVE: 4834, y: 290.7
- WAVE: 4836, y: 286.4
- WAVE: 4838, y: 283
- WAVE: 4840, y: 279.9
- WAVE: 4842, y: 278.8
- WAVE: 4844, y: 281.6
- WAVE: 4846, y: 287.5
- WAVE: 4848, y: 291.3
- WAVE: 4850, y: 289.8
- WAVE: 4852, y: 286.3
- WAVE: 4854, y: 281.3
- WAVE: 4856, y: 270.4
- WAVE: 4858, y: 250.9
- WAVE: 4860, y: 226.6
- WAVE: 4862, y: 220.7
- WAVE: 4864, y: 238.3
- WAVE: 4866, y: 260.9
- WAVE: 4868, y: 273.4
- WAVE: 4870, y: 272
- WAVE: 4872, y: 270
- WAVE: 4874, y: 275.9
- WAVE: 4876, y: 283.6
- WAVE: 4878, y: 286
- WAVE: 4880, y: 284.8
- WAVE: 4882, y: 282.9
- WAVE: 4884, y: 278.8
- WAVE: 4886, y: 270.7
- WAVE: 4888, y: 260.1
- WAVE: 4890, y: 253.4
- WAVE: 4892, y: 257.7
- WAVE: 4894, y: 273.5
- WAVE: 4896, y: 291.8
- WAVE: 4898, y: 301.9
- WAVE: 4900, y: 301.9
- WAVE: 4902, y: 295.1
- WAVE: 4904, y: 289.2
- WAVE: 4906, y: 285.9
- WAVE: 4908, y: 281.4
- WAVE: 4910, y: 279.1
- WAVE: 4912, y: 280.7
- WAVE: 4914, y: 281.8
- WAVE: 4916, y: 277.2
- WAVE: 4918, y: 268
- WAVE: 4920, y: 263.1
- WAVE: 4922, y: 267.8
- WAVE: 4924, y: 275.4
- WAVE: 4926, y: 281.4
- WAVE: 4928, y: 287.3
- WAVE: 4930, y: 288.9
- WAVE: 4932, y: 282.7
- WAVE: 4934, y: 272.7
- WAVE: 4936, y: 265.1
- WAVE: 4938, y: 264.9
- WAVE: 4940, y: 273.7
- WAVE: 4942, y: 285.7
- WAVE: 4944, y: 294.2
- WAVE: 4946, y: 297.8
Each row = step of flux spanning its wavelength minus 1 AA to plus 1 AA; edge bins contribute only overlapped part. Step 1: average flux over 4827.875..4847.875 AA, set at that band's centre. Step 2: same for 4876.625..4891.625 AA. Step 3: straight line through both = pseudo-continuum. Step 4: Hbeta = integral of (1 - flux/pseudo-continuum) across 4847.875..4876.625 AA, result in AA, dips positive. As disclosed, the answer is 1.5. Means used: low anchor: 286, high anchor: 273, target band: 265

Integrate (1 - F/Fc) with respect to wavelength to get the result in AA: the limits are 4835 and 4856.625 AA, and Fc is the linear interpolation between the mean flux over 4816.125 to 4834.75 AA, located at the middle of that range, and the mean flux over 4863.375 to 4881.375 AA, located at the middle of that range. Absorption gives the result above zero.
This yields 0.16 AA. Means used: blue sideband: 296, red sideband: 273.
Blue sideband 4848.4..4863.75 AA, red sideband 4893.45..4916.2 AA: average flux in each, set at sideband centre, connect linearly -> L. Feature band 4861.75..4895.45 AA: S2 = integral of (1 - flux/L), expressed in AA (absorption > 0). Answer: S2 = 0.6 AA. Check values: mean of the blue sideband 261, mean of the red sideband 287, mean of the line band 269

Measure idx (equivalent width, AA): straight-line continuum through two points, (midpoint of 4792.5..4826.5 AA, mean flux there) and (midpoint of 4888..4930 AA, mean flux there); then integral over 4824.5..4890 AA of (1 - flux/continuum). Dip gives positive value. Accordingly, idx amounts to 3.02 AA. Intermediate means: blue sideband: 297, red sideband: 279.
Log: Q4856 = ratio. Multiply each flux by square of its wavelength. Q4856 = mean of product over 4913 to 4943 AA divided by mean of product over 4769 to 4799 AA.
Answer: 1.0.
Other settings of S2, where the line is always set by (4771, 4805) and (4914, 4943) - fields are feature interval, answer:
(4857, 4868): 1.6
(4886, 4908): -0.1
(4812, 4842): -0.3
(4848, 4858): 0.2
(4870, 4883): 0.1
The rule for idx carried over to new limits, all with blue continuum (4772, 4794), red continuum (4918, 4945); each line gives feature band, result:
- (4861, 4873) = 1.16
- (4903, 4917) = -0.16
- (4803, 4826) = -0.52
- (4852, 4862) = 0.98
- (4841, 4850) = 0.00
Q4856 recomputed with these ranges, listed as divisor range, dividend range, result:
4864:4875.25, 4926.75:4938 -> 1.07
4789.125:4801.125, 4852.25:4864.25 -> 0.86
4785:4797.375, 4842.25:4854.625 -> 1.00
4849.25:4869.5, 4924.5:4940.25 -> 1.10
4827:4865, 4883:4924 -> 1.04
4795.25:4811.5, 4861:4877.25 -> 0.91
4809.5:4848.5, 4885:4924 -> 0.99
